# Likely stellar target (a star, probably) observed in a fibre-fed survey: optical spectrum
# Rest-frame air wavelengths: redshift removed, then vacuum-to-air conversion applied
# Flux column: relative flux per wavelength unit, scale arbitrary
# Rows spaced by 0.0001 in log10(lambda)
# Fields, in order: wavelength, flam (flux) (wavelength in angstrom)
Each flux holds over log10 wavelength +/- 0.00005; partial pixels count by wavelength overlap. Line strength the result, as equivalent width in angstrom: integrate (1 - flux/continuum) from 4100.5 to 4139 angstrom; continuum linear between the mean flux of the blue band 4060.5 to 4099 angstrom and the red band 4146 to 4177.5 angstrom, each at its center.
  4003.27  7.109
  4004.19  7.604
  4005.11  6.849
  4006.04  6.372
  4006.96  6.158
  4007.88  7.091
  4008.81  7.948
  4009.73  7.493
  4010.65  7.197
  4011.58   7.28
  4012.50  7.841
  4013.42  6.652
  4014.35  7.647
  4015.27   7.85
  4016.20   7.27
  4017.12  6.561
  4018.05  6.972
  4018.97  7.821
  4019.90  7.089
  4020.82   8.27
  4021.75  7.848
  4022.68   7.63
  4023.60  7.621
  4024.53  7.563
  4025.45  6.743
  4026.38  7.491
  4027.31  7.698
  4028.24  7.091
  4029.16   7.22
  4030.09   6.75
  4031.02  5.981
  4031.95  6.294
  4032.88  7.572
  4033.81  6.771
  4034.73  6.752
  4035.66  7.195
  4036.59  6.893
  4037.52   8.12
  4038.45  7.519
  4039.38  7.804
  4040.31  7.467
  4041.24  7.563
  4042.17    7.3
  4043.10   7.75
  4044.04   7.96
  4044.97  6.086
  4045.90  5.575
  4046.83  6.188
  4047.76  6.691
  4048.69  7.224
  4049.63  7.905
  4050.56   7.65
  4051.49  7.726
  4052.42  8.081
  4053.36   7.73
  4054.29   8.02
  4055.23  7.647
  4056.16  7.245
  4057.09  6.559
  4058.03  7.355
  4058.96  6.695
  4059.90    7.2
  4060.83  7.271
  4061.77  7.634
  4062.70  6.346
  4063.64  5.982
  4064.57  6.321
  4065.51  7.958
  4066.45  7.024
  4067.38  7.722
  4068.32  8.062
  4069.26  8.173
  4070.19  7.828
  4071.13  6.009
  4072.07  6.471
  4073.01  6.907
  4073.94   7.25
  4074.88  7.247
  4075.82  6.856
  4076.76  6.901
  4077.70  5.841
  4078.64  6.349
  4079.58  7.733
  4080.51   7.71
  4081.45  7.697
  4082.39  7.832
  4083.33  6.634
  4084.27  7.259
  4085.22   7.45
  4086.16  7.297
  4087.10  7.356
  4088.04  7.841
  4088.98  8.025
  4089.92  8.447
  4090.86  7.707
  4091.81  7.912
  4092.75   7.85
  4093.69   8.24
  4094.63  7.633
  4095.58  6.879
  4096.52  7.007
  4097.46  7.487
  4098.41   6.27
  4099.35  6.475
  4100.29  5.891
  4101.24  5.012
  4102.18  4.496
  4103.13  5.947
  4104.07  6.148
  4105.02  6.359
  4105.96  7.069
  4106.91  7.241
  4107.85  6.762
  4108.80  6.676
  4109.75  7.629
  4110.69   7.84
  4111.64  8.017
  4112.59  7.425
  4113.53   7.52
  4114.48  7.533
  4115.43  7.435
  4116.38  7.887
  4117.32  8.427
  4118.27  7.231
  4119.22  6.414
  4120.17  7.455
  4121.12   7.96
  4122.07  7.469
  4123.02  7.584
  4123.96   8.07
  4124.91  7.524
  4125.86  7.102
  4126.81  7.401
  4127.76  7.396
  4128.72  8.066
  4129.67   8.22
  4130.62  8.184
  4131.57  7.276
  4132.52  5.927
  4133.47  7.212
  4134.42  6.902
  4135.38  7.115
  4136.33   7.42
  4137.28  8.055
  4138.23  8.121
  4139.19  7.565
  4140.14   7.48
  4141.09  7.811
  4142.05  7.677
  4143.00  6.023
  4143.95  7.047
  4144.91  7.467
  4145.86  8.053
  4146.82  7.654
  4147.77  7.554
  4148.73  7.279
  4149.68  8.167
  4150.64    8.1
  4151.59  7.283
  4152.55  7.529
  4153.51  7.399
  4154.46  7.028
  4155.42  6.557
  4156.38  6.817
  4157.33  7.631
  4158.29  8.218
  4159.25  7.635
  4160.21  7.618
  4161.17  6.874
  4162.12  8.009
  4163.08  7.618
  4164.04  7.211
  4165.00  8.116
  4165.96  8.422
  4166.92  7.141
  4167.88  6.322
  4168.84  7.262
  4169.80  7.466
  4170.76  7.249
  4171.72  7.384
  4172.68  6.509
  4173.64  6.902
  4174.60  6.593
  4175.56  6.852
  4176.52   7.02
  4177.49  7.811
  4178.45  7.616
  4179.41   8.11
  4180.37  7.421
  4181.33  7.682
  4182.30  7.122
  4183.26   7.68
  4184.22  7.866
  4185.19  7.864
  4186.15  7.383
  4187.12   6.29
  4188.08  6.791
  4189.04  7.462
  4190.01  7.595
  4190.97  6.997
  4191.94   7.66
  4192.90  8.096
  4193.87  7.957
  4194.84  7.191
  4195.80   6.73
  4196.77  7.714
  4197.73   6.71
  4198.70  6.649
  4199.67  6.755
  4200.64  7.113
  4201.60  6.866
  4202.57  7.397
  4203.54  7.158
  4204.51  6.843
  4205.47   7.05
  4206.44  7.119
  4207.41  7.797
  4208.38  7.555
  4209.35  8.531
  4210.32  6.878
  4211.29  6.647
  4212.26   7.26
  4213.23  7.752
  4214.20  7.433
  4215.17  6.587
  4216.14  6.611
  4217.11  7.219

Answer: 0.5 angstrom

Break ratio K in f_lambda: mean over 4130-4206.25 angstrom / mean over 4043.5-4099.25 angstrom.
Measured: 1.0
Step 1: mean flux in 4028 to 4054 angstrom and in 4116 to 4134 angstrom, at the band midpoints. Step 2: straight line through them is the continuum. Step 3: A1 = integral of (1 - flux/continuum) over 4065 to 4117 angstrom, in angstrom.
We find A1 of 1.5 angstrom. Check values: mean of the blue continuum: 7.18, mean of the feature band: 7.17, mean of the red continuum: 7.52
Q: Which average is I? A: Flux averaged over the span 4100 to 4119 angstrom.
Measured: 6.93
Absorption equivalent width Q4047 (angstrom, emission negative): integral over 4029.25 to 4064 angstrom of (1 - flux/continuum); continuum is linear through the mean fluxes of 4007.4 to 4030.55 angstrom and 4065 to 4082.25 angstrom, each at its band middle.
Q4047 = 0.70 angstrom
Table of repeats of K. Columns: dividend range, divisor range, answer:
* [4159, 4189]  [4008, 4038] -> 1.01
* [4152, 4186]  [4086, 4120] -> 1.03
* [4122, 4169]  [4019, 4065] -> 1.04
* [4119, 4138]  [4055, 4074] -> 1.05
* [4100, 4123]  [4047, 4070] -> 0.96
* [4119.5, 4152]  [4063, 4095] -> 1.02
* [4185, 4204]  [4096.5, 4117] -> 1.05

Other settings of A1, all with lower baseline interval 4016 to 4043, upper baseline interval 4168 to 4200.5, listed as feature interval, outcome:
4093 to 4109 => 1.5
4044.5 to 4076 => 0.6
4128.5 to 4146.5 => -0.4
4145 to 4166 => -0.8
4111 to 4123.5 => -0.5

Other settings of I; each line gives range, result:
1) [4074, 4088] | 7.18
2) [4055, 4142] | 7.24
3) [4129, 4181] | 7.41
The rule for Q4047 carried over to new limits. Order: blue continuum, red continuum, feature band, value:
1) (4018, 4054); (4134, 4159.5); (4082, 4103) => 0.7 angstrom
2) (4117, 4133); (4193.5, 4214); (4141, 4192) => -0.2 angstrom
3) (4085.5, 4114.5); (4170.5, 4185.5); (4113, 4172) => -2.0 angstrom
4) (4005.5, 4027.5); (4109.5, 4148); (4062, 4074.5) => 0.5 angstrom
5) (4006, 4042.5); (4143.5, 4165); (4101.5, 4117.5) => 0.8 angstrom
